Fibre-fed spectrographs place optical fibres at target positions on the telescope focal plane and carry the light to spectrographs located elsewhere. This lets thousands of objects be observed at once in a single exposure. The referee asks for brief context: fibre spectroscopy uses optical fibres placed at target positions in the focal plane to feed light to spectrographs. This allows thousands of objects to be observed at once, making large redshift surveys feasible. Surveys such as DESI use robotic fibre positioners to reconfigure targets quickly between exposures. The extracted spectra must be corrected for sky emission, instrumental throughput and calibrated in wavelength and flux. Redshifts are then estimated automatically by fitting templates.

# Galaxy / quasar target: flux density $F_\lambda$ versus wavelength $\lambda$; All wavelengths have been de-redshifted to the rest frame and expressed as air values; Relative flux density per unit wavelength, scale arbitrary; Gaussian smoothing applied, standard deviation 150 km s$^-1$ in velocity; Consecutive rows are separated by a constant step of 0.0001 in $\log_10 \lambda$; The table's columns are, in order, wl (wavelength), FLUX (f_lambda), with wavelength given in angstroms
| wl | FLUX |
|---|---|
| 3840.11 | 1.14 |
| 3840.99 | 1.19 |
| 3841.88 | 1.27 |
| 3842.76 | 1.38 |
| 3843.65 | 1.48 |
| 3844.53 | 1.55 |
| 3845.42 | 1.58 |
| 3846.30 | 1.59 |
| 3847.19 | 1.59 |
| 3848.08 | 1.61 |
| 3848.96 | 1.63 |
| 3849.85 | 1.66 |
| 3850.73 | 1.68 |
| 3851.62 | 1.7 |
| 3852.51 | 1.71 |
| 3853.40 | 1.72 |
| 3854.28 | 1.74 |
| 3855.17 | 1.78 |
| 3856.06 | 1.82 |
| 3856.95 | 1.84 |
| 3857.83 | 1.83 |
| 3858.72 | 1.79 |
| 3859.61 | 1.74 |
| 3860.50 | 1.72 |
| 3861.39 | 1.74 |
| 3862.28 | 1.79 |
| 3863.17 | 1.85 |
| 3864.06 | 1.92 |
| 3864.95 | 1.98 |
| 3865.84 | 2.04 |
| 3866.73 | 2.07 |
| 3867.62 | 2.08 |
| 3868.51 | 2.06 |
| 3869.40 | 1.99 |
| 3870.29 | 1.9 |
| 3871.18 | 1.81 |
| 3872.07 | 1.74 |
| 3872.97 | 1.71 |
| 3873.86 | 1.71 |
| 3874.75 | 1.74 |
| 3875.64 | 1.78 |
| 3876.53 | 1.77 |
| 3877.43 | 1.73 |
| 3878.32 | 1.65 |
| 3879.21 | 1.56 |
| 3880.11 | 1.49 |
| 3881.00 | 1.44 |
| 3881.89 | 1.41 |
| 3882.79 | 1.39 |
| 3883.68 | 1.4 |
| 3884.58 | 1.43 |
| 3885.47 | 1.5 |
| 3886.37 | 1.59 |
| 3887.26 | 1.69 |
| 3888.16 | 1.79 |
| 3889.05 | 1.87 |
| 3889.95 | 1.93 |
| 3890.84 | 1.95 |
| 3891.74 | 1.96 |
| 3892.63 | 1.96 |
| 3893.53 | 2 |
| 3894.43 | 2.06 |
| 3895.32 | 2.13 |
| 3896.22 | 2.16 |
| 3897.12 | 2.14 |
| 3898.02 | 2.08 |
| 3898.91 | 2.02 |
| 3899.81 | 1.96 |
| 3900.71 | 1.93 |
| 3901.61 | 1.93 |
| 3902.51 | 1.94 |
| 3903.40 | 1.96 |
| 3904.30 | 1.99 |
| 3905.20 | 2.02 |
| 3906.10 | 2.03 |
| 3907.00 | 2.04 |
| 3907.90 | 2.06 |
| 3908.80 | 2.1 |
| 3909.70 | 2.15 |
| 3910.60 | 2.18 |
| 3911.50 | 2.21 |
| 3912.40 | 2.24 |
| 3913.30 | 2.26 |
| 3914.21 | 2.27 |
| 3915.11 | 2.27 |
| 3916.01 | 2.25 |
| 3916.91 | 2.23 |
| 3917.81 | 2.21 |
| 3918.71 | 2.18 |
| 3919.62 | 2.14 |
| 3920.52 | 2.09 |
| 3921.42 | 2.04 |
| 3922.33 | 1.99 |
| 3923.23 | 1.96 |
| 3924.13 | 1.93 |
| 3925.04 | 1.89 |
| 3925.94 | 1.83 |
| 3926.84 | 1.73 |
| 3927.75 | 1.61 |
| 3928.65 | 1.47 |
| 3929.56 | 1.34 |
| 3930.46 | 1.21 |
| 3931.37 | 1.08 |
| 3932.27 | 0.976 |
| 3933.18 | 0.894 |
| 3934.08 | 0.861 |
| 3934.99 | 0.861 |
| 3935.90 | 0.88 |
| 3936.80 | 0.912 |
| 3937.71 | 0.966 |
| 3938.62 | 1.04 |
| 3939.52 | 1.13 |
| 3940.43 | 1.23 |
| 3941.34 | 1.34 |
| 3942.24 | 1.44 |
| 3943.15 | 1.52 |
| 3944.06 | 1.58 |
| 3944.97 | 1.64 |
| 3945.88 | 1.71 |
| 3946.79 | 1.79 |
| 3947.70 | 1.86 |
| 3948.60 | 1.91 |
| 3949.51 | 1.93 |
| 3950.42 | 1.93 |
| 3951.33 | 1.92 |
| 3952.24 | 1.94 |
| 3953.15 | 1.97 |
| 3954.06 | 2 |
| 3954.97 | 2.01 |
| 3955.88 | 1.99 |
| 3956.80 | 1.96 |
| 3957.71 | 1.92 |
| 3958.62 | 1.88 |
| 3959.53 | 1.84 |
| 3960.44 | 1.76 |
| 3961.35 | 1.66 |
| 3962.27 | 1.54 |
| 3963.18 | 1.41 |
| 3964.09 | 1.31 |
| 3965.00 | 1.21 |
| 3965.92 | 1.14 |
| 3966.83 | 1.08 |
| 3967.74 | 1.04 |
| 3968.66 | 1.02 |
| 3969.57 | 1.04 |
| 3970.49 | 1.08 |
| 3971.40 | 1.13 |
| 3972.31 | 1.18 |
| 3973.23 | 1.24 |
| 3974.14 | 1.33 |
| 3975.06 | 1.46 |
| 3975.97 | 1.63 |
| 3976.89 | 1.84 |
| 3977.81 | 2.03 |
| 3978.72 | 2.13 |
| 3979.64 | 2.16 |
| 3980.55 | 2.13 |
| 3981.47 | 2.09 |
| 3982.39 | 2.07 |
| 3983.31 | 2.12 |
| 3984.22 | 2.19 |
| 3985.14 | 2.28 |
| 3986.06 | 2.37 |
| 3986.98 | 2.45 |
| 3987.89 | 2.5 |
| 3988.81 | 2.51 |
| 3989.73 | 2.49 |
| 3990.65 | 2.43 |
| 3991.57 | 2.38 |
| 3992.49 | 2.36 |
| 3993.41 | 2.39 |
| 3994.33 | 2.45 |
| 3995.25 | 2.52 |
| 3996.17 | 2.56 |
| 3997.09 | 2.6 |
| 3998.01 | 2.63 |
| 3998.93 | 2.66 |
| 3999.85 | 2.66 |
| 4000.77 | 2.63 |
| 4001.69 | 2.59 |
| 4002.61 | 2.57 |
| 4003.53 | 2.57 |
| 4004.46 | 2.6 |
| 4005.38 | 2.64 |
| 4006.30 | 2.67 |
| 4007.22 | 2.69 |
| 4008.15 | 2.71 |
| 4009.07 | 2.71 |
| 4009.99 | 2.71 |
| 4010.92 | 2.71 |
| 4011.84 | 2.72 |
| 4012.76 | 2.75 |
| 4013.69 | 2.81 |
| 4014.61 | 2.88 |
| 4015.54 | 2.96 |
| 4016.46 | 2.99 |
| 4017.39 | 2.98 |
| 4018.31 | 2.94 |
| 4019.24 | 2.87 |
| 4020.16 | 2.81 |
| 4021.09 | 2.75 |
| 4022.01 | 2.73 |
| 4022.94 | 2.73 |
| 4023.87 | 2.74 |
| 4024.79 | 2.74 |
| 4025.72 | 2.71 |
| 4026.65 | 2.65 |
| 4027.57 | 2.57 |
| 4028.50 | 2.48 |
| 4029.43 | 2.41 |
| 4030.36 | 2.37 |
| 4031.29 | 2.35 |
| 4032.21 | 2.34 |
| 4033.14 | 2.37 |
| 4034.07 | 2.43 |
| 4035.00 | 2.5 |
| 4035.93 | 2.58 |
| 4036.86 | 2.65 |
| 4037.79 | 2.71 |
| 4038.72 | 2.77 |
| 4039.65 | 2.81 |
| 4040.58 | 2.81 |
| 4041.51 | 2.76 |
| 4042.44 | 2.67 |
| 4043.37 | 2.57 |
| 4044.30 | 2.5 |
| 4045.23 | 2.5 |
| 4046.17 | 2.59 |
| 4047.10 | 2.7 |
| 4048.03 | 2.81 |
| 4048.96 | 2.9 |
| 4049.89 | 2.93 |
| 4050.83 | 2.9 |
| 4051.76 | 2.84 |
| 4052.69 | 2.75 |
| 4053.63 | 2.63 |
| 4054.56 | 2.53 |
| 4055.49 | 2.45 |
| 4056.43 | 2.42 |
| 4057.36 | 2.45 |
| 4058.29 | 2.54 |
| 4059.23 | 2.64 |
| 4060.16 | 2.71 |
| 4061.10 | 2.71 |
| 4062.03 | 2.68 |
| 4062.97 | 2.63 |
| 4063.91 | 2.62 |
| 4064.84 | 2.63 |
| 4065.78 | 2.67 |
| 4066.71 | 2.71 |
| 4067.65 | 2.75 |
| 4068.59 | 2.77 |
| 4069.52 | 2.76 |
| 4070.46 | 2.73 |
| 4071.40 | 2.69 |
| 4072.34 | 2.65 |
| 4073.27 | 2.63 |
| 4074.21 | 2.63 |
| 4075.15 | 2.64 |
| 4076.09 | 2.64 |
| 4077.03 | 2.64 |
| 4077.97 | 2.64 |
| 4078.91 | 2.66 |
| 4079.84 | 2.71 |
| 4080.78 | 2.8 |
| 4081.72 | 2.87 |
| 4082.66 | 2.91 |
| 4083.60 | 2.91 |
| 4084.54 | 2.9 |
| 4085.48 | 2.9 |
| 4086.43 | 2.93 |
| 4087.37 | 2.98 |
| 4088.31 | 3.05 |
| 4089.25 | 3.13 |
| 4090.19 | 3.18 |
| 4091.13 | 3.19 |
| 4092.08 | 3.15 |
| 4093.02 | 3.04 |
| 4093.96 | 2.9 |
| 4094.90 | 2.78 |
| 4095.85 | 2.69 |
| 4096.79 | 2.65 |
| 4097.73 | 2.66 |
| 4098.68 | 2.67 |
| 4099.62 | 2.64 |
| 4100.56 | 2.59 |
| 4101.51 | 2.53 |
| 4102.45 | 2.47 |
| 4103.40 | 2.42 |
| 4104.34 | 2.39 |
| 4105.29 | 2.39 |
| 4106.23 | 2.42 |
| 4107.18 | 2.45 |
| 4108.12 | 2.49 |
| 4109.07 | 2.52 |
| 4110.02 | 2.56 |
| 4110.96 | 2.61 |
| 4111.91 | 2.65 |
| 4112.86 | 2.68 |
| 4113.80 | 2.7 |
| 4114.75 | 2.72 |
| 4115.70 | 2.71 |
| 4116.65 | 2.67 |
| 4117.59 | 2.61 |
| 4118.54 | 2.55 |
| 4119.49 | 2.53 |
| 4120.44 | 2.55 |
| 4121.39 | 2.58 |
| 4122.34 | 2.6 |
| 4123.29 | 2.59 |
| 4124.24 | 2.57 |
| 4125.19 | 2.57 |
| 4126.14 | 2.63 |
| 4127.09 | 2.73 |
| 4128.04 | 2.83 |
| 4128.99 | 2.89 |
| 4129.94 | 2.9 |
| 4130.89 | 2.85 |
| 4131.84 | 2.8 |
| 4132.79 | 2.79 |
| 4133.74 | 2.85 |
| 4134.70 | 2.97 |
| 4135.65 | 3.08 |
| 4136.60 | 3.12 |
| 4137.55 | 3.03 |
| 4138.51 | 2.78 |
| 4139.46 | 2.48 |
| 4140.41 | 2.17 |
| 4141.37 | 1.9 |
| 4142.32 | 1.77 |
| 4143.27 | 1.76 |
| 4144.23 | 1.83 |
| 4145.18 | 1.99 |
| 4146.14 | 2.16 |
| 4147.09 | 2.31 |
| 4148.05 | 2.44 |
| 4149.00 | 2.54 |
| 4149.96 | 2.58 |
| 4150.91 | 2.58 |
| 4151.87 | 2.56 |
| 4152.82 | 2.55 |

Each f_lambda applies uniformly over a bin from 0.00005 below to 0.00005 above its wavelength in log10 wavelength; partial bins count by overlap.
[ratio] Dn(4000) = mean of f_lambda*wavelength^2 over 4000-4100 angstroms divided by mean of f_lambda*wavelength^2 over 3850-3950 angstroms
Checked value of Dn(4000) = 1.66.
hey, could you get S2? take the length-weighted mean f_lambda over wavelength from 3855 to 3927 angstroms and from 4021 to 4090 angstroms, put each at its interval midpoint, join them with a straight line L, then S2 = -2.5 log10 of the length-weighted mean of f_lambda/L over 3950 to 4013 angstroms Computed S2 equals 0.138 mag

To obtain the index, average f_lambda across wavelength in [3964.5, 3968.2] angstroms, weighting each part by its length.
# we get 1.12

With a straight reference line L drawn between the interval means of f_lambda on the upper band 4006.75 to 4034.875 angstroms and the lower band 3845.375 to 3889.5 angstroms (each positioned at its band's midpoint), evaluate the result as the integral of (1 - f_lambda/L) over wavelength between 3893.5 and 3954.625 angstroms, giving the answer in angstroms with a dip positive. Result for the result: 8.20 angstroms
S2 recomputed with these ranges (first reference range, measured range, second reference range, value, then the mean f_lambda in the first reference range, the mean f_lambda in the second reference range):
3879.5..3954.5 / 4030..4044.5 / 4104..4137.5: -0.122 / 1.76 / 2.68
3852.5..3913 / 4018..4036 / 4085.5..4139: -0.083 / 1.86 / 2.73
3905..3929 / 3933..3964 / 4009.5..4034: 0.393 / 2.05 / 2.69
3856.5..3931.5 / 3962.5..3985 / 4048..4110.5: 0.399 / 1.88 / 2.71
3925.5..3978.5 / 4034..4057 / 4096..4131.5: -0.246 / 1.47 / 2.61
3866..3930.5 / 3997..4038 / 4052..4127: -0.119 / 1.9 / 2.68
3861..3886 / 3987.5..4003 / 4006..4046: -0.017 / 1.74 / 2.68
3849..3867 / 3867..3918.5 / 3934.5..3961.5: -0.112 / 1.8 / 1.62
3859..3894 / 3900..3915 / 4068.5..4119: -0.098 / 1.77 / 2.72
